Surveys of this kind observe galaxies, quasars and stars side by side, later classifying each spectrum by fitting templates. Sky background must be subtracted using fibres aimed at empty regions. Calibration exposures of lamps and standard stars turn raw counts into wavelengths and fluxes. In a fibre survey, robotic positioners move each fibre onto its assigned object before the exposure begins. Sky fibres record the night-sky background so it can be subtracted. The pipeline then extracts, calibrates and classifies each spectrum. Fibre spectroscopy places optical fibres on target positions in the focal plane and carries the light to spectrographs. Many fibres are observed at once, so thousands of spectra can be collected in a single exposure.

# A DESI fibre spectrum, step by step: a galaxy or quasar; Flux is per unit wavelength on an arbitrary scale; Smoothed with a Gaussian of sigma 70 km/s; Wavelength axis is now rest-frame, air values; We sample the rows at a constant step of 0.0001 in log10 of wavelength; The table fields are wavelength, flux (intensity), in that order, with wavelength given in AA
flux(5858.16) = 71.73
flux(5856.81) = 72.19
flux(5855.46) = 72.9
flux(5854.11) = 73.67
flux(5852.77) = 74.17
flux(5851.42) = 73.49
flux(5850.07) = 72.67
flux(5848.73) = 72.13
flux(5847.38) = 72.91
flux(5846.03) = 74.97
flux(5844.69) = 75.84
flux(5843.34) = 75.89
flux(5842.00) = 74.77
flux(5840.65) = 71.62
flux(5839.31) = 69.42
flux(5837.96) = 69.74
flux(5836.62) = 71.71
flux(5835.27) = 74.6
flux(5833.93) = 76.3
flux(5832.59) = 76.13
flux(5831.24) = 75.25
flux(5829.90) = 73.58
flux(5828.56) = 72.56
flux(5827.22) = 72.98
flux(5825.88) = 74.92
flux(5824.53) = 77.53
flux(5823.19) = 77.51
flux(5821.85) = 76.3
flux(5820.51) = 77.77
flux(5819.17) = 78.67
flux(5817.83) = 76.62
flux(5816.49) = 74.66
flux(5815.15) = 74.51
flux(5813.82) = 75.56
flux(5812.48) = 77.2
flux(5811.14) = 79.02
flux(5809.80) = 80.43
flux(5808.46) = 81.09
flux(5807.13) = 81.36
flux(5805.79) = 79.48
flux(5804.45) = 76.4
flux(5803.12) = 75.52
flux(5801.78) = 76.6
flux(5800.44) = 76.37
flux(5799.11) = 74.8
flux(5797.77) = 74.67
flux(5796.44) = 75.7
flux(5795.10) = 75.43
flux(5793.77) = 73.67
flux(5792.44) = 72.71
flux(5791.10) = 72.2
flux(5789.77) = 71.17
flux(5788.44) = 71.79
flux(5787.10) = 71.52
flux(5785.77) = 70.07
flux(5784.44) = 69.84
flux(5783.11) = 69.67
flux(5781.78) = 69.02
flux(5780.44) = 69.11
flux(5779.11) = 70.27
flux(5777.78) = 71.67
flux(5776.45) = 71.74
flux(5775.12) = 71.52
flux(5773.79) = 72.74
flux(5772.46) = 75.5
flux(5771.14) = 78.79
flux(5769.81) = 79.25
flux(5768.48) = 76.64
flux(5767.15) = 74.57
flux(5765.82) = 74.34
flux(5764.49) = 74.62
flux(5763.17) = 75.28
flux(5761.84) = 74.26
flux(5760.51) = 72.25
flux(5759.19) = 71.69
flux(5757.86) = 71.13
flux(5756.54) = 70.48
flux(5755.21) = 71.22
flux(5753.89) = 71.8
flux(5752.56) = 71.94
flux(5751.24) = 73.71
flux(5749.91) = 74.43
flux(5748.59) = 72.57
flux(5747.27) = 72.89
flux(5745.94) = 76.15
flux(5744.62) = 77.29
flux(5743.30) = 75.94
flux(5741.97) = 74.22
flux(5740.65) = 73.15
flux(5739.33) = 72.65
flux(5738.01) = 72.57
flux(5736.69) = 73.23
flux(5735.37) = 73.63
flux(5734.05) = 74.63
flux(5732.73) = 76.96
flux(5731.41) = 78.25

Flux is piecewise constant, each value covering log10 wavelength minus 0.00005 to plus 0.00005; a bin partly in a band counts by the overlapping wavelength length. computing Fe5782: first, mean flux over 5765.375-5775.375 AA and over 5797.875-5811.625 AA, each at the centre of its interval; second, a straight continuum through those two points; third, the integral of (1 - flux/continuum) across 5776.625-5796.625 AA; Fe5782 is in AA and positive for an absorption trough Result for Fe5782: 1.36 AA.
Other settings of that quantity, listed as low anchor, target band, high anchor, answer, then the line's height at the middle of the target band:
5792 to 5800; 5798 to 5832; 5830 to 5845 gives -1.1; 74.2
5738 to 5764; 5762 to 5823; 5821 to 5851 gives -0.9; 73.7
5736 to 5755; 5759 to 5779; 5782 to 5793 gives -0.6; 72.2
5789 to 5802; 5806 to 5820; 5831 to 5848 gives -0.7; 74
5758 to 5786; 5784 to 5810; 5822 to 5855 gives -0.6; 73.4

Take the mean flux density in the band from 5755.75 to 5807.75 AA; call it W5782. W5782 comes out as 73.7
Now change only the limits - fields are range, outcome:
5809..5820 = 77.1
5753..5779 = 73.6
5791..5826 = 76.6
